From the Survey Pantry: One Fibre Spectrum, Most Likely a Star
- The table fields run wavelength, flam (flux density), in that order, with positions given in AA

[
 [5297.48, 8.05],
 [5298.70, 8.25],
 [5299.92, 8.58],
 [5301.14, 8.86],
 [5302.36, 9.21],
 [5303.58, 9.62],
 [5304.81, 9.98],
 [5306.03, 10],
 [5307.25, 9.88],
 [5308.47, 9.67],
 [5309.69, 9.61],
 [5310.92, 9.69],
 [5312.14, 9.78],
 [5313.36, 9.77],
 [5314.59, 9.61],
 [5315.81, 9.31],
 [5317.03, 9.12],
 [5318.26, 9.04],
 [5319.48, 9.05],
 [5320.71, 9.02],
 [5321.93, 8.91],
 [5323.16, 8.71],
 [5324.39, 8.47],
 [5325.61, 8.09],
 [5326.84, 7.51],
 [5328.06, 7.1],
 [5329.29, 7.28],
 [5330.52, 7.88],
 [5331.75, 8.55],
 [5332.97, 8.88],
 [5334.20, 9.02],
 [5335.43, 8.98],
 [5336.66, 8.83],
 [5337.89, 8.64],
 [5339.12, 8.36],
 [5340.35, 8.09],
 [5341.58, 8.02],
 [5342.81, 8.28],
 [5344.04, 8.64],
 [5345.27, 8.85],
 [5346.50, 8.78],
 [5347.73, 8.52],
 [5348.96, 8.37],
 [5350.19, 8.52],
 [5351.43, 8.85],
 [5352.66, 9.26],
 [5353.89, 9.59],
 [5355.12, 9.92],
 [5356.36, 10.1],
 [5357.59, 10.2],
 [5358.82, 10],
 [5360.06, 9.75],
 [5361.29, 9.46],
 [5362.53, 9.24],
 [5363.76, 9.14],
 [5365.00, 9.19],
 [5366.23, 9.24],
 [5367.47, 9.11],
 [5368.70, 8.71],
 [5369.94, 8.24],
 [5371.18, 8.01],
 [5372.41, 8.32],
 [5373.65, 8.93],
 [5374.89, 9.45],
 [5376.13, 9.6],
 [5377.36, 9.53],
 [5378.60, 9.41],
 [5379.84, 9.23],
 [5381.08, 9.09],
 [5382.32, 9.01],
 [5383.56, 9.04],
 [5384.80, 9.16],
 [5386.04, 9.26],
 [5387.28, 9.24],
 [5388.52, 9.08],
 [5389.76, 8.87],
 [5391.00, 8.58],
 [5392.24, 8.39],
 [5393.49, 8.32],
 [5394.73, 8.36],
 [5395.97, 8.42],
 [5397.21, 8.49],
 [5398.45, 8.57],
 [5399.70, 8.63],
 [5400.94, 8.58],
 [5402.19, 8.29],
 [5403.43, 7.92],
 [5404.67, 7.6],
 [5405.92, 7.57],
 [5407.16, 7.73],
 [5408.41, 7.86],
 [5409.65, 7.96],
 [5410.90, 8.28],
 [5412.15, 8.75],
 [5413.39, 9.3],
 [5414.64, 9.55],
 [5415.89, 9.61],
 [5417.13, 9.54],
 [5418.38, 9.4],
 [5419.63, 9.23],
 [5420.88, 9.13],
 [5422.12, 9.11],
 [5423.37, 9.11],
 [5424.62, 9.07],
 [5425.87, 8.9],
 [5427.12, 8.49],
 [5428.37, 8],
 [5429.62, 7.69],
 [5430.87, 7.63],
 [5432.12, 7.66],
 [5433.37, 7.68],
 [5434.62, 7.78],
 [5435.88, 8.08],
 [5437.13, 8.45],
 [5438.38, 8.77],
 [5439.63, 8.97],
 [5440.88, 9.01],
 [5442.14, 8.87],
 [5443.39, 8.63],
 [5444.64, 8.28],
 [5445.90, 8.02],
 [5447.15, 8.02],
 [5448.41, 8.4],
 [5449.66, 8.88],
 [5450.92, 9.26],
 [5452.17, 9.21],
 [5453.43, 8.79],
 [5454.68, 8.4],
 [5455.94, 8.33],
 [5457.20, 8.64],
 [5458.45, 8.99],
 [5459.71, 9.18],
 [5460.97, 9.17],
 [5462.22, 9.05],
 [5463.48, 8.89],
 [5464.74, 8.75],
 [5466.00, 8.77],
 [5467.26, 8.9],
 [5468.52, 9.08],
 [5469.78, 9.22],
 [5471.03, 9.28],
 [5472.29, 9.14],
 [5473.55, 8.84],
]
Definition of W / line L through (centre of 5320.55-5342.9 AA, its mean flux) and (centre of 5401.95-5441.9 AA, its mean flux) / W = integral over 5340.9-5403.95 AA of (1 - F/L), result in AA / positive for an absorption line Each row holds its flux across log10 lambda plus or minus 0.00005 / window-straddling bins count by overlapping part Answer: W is -3.9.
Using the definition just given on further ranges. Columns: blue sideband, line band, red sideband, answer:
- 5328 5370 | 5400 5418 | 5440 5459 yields 0.53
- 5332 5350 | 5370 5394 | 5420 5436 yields -1.36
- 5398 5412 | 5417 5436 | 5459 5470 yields -0.23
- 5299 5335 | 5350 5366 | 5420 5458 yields -1.24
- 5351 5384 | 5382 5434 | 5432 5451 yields 1.18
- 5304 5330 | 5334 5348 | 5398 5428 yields 0.57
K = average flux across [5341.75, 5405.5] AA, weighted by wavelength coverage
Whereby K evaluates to 8.92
